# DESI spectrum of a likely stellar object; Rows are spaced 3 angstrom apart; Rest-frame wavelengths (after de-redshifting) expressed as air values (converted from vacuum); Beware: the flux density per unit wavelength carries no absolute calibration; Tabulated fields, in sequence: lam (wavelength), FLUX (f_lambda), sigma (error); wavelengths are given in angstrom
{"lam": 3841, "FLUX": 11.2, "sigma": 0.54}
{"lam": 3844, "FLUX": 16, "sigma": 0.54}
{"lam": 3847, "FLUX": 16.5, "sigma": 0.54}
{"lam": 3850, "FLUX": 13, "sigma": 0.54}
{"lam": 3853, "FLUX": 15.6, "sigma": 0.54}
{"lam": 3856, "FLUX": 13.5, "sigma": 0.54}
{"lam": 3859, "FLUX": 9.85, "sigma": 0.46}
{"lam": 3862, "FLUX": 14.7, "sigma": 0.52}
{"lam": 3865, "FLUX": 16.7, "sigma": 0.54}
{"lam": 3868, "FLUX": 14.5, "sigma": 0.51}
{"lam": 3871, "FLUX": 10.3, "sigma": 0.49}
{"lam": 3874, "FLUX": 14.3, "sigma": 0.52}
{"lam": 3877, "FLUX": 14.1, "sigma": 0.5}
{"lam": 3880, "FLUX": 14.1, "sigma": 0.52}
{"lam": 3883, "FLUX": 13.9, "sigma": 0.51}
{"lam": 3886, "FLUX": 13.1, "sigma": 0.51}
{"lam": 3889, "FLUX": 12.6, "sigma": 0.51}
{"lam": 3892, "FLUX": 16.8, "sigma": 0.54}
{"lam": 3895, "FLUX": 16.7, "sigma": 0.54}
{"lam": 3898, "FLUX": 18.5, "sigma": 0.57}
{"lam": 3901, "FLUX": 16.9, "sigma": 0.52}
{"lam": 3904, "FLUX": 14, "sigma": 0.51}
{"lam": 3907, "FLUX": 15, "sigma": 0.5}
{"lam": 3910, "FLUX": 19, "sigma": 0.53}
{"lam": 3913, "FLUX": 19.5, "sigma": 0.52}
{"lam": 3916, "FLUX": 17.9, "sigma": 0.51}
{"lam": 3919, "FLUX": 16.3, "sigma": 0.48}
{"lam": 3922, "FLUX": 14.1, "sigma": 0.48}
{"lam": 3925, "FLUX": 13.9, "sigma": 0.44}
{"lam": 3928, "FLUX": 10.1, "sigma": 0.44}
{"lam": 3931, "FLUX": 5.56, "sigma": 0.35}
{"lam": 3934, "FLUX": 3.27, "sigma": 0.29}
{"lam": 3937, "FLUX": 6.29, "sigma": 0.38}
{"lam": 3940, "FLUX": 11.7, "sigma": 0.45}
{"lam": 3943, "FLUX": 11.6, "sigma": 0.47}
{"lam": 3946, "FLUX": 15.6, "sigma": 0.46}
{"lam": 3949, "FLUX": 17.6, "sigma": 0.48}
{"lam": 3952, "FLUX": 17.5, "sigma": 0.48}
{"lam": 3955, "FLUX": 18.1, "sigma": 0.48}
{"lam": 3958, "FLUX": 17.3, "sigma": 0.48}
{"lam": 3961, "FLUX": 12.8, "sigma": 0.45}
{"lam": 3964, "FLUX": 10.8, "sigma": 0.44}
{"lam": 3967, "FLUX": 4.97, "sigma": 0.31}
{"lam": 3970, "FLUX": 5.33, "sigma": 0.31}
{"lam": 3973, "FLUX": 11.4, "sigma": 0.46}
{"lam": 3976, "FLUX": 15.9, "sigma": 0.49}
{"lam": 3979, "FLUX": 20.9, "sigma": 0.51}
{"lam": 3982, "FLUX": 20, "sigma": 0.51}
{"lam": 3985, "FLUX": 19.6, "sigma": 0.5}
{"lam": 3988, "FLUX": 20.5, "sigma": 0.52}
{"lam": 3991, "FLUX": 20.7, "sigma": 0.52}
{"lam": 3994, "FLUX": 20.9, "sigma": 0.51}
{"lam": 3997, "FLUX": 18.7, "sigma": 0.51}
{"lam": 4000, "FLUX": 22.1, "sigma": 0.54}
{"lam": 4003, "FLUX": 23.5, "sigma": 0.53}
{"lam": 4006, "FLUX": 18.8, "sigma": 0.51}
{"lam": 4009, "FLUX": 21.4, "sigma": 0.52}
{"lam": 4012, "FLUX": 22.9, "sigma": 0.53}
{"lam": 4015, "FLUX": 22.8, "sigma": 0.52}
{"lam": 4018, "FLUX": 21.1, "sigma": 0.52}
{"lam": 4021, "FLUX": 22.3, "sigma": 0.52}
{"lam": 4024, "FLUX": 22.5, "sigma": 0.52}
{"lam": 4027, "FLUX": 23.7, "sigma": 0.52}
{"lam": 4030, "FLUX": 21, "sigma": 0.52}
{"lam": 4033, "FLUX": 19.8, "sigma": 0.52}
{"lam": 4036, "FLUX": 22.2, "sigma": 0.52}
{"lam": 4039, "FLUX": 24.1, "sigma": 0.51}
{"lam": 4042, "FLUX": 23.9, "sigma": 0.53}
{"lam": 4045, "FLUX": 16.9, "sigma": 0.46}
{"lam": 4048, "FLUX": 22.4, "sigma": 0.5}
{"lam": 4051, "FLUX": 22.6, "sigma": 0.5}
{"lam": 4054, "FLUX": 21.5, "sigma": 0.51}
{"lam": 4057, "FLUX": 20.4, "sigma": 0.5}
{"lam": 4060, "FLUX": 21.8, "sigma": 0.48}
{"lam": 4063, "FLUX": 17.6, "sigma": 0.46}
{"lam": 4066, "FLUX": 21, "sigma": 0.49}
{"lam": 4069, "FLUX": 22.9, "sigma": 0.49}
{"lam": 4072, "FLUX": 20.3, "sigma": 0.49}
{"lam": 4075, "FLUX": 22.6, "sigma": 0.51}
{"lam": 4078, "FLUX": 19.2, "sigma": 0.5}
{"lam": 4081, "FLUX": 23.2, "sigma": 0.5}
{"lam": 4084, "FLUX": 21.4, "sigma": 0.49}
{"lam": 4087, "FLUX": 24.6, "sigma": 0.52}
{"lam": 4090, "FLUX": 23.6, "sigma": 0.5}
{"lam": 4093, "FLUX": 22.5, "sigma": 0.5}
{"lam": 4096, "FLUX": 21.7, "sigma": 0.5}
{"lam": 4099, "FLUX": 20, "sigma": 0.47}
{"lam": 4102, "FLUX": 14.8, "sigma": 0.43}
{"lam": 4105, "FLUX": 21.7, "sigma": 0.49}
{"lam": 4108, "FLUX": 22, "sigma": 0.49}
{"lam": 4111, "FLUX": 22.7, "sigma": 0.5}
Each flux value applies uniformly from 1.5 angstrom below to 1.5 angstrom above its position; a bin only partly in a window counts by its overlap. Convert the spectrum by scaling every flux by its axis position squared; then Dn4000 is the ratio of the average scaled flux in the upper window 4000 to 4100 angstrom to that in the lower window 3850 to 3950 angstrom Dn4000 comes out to 1.69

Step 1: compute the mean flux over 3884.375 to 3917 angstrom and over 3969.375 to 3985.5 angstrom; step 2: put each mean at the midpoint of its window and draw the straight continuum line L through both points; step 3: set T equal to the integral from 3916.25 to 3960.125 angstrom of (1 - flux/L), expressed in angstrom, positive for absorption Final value 8.59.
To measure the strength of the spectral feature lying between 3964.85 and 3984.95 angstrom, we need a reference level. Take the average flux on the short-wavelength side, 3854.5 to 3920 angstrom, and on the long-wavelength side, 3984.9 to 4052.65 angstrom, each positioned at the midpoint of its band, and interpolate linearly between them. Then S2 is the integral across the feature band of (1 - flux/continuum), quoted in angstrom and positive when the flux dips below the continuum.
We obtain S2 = 6.21 angstrom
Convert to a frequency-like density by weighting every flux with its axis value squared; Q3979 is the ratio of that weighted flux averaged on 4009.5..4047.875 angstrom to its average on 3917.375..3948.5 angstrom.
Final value 2.08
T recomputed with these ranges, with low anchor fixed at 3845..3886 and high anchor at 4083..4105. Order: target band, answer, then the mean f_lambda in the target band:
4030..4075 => -3.1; 21.3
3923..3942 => 8.7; 8.7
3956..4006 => 3.0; 16.7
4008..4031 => -4.1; 22.3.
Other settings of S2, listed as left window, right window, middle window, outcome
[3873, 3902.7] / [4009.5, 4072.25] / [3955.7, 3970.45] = 5.8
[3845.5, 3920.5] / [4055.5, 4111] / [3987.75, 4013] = -3.2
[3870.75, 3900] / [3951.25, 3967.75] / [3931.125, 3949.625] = 4.9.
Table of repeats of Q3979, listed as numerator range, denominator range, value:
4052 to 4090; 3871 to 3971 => 1.70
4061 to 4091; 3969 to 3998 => 1.29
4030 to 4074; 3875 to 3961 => 1.59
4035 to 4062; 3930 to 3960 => 1.81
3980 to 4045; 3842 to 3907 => 1.58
